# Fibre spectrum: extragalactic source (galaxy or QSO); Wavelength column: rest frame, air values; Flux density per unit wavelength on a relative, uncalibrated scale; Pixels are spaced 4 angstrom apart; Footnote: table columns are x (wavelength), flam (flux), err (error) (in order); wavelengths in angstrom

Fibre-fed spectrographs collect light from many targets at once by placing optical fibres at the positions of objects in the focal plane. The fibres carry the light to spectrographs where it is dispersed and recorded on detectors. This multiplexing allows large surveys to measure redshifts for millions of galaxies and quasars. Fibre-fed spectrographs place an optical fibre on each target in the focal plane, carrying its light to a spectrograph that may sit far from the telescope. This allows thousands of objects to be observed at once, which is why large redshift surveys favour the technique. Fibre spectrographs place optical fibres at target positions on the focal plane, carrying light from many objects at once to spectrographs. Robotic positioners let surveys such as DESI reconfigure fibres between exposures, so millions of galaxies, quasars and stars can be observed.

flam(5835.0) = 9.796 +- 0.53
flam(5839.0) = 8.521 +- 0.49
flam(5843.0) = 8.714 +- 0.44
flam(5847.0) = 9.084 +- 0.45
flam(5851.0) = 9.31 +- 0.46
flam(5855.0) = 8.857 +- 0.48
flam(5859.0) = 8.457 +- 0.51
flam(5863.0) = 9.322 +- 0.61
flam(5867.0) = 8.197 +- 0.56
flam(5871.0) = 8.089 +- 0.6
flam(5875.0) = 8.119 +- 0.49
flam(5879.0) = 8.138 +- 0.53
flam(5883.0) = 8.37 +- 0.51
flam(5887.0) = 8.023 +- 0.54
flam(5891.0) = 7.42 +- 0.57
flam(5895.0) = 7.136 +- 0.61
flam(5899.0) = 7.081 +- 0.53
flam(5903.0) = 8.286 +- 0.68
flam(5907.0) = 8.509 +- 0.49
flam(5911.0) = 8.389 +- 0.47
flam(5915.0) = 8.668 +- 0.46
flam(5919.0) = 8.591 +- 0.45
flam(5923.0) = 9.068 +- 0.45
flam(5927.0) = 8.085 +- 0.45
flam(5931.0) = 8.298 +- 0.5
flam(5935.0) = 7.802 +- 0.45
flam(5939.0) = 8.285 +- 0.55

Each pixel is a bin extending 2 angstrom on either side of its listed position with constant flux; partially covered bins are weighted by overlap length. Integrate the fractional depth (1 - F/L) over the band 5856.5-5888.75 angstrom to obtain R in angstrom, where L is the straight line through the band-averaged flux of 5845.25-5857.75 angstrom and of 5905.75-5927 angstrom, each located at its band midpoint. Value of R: 2.00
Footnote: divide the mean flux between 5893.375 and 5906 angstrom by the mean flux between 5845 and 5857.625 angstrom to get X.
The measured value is 0.8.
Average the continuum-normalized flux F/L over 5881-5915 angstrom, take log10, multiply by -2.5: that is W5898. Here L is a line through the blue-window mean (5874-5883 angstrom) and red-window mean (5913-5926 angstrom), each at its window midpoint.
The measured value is 0.07 mag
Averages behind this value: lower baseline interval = 8.18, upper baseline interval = 8.72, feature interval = 7.95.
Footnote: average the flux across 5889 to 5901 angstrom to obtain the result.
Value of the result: 7.21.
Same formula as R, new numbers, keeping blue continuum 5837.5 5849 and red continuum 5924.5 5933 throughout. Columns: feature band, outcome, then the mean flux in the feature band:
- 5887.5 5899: 1.5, 7.34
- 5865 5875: 0.6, 8.14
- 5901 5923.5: -0.6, 8.55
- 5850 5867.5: -0.3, 8.86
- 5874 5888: 0.6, 8.18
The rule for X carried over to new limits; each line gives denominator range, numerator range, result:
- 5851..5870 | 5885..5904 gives 0.86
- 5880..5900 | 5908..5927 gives 1.12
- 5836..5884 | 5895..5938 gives 0.95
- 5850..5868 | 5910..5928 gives 0.97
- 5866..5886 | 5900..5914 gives 1.02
